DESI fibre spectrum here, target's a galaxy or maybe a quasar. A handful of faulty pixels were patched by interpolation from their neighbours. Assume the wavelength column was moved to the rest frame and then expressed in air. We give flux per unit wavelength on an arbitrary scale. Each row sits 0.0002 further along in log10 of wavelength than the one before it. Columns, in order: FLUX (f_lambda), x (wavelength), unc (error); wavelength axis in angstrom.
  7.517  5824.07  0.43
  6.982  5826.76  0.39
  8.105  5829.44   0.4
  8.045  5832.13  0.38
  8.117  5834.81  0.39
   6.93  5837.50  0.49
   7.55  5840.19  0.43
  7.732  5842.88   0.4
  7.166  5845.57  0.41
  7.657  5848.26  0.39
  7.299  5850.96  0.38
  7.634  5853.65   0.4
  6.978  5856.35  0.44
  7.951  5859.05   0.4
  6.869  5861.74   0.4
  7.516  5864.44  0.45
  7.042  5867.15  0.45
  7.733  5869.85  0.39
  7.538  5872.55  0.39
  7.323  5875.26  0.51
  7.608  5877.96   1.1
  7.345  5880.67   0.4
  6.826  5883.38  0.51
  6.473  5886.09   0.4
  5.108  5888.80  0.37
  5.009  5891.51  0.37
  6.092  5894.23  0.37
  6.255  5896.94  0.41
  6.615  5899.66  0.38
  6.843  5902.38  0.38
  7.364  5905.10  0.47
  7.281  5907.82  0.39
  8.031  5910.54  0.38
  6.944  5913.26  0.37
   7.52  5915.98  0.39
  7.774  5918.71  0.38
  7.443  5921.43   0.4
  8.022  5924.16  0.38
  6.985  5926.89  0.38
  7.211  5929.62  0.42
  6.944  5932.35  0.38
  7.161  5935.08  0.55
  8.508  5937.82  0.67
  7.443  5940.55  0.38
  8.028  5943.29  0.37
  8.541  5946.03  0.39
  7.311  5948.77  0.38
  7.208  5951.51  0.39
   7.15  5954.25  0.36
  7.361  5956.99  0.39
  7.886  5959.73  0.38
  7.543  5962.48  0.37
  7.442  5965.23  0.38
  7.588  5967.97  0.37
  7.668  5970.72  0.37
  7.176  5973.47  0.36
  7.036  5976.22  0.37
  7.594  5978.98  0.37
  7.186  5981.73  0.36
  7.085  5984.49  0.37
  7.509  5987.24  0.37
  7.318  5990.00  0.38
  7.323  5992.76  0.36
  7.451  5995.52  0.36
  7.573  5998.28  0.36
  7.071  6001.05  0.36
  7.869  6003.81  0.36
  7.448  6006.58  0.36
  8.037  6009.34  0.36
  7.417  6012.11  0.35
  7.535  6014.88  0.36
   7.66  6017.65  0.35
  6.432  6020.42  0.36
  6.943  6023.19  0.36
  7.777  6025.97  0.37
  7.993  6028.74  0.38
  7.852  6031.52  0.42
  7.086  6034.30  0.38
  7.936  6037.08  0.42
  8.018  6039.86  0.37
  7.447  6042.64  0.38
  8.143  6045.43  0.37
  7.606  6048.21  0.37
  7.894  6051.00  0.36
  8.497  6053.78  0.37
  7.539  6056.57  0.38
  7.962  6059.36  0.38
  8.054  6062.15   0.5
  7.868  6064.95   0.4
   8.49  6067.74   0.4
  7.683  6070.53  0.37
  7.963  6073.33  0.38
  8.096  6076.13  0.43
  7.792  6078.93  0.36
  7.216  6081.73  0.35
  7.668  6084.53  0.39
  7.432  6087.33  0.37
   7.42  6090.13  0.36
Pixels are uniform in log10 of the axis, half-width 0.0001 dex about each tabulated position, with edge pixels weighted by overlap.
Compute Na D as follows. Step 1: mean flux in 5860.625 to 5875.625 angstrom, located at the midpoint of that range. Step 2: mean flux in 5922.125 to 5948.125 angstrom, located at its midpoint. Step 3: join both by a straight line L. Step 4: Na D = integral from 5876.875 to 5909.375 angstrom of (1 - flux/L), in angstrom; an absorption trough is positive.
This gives 3.8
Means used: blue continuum 7.34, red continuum 7.63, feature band 6.57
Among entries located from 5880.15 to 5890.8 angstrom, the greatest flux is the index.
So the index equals 7.345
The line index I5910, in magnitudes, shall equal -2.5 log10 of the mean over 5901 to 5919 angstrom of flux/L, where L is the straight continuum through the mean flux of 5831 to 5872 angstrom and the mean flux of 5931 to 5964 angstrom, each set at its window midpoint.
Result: 0.03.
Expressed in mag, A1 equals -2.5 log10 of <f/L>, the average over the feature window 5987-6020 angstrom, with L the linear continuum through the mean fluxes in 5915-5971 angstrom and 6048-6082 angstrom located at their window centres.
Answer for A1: 0.04 mag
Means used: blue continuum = 7.56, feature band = 7.49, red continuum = 7.93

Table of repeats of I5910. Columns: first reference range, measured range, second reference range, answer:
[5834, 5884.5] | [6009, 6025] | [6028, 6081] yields 0.07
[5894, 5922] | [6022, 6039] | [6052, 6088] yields 0.01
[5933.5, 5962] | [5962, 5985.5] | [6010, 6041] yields 0.04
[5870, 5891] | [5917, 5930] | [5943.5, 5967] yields -0.03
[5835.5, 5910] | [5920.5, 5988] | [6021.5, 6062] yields -0.01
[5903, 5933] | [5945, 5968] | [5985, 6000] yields -0.02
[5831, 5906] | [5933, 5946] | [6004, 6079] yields -0.07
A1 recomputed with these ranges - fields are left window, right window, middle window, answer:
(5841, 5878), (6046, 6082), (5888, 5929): 0.10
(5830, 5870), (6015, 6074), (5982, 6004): 0.05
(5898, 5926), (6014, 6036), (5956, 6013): -0.01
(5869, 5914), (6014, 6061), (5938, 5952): -0.10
